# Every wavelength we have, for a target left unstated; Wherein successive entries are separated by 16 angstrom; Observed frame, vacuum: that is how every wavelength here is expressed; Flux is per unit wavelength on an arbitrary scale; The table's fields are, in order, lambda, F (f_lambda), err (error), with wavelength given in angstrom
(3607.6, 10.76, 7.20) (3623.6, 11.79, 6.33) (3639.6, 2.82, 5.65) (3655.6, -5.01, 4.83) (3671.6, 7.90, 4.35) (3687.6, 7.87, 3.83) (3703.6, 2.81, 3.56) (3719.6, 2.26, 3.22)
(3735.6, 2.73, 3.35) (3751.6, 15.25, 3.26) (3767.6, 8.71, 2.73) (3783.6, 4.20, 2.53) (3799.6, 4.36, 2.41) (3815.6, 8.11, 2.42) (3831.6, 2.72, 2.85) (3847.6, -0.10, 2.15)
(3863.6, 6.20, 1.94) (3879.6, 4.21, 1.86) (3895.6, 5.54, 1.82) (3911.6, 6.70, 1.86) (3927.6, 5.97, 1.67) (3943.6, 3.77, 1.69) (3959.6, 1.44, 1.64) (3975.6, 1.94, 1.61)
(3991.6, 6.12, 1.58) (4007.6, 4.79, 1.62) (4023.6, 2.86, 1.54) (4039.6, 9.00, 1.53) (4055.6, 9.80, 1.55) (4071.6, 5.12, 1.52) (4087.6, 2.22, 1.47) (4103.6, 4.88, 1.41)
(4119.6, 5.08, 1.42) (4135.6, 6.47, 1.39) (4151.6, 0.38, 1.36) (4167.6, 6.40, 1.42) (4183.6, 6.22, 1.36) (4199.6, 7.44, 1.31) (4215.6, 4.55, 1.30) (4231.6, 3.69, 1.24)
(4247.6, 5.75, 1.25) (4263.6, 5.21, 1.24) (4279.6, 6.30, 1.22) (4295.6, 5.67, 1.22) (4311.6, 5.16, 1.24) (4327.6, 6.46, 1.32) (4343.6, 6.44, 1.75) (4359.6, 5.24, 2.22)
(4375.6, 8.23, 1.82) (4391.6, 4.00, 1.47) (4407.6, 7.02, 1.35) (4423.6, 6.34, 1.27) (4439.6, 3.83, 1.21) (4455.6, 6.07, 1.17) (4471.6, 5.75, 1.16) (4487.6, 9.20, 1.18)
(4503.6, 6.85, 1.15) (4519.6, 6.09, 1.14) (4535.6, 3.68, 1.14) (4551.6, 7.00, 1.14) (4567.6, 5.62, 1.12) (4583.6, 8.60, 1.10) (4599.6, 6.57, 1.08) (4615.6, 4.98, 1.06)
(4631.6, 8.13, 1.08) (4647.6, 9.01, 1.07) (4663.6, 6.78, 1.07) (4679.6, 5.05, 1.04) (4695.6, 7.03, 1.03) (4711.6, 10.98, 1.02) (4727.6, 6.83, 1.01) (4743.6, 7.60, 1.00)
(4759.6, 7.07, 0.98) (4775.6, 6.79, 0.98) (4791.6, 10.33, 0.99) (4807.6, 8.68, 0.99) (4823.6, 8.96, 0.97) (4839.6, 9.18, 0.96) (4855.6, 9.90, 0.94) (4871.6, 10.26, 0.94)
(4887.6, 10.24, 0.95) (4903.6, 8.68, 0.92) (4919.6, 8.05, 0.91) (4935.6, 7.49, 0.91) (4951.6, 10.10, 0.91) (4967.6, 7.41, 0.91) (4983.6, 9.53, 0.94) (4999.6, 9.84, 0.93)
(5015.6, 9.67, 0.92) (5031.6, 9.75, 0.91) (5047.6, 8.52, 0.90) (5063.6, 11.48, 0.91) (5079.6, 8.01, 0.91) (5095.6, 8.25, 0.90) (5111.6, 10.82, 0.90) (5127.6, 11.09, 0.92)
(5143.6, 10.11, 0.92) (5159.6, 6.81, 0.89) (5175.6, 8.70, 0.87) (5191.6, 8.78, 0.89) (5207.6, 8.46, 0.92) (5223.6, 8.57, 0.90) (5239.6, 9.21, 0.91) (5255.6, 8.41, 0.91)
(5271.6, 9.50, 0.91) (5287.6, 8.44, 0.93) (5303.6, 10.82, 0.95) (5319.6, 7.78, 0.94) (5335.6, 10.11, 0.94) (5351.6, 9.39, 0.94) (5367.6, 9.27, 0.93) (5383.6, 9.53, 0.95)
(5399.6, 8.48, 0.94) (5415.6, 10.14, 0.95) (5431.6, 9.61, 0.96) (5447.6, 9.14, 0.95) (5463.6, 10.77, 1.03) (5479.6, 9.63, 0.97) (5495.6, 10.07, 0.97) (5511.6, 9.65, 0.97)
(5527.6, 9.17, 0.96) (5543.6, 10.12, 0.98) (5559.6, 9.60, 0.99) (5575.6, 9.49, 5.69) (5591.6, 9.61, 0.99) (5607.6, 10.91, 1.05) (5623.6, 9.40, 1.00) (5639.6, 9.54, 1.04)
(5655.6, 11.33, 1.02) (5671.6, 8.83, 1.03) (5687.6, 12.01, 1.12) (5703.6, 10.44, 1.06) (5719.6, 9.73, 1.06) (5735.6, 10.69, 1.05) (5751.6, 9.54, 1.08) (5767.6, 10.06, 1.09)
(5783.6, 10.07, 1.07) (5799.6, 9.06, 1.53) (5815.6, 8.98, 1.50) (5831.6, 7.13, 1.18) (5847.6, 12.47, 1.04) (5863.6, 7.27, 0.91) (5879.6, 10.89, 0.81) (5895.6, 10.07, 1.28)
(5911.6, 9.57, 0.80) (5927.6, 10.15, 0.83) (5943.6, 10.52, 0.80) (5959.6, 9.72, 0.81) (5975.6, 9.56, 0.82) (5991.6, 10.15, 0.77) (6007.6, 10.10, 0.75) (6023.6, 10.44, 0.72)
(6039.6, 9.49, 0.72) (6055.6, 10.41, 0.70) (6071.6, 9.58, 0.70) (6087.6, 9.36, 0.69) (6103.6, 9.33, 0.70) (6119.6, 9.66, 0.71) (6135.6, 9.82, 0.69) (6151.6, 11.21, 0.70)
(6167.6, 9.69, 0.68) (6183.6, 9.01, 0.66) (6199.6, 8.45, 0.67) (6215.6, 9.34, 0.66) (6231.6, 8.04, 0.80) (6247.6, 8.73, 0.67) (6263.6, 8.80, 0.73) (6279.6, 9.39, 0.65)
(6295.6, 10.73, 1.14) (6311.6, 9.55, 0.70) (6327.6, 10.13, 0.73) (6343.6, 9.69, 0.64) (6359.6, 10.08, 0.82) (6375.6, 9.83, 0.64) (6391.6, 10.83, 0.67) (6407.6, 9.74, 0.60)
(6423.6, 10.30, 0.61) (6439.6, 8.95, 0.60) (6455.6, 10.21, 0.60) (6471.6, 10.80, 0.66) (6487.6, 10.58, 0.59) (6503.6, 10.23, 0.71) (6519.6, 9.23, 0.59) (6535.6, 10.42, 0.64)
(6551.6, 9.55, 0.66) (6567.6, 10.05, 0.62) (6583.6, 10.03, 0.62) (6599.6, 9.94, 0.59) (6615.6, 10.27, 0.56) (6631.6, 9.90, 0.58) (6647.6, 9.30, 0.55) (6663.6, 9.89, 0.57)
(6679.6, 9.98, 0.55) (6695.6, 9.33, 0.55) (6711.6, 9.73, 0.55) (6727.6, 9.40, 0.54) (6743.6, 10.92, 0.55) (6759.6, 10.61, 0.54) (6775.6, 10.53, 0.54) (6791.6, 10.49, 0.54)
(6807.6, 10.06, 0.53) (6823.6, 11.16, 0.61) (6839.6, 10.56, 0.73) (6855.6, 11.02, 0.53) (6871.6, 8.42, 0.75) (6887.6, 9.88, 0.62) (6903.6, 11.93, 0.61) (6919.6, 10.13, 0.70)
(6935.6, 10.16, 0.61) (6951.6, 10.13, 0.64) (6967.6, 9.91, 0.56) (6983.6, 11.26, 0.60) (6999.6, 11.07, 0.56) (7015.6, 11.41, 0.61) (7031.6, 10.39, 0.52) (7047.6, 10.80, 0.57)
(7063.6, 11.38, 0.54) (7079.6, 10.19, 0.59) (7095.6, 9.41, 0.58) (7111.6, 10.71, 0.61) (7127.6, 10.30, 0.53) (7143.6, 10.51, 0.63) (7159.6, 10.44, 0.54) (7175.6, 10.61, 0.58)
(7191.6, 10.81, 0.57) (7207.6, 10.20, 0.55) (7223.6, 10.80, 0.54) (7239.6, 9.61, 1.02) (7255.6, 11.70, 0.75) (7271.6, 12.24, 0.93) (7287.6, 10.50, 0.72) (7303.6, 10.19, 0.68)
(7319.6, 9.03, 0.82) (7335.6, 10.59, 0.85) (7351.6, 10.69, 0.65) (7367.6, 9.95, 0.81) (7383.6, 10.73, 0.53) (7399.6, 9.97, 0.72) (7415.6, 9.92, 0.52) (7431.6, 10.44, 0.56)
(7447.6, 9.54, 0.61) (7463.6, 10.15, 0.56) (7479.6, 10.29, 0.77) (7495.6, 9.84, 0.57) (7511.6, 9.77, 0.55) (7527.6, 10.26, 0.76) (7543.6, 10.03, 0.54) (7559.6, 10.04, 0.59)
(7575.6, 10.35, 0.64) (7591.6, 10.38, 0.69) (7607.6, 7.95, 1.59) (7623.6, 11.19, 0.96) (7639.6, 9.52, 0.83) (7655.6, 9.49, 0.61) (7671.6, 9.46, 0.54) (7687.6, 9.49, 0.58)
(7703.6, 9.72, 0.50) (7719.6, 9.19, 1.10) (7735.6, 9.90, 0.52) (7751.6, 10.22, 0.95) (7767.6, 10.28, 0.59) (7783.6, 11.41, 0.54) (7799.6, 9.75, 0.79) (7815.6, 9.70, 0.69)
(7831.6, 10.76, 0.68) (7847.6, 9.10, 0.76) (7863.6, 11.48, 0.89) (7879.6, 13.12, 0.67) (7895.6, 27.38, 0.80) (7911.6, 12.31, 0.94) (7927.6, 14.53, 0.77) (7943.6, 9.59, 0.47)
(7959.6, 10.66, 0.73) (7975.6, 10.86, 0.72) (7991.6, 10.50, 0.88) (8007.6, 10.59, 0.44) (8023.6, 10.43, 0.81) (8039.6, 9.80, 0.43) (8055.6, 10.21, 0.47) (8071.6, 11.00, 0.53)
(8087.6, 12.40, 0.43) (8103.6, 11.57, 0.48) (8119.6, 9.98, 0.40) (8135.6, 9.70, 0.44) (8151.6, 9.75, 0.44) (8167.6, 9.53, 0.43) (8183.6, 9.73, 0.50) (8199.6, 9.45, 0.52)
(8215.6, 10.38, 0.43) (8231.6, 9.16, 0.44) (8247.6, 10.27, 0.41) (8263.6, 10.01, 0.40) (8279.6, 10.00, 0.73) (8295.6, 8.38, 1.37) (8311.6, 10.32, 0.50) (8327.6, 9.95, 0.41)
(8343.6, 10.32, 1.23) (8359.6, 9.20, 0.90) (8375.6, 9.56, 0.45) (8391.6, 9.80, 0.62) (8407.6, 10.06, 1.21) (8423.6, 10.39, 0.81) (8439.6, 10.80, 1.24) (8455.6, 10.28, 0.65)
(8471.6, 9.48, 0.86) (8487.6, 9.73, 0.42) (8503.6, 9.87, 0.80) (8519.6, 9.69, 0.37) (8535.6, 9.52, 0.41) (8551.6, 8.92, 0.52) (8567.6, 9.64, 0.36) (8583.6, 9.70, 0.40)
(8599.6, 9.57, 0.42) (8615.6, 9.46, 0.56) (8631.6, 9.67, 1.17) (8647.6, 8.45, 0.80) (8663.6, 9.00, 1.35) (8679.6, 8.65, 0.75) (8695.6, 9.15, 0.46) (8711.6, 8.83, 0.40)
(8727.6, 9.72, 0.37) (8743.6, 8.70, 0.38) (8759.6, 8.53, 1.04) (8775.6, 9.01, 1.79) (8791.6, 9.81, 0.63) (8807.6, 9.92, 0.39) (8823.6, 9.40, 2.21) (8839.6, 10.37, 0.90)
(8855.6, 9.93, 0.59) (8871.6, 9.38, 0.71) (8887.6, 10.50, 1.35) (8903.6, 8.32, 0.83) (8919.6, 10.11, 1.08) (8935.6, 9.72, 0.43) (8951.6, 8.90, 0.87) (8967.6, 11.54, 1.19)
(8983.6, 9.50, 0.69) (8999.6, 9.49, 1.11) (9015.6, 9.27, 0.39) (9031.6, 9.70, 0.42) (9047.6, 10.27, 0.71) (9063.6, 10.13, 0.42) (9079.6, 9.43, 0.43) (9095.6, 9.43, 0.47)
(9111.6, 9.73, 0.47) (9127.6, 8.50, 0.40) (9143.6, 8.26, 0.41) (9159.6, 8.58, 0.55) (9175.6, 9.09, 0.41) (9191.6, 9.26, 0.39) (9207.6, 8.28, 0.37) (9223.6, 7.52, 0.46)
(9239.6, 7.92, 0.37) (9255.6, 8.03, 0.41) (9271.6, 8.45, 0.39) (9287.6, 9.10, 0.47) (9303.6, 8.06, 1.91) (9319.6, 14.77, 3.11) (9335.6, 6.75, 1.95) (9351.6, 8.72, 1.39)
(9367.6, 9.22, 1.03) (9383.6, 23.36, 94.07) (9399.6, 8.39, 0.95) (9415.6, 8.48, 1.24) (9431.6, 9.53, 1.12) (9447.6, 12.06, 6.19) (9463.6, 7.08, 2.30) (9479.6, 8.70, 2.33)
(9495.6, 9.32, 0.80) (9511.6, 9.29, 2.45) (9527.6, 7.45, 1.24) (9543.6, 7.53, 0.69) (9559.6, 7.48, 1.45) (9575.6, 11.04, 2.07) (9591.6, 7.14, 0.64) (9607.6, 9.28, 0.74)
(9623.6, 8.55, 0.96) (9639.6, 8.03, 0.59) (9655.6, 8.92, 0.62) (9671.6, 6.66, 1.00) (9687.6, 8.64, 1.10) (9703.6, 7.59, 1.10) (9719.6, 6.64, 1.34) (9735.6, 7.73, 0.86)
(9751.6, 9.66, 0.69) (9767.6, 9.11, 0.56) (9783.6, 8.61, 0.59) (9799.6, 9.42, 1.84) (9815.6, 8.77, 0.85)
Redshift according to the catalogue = 0.203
